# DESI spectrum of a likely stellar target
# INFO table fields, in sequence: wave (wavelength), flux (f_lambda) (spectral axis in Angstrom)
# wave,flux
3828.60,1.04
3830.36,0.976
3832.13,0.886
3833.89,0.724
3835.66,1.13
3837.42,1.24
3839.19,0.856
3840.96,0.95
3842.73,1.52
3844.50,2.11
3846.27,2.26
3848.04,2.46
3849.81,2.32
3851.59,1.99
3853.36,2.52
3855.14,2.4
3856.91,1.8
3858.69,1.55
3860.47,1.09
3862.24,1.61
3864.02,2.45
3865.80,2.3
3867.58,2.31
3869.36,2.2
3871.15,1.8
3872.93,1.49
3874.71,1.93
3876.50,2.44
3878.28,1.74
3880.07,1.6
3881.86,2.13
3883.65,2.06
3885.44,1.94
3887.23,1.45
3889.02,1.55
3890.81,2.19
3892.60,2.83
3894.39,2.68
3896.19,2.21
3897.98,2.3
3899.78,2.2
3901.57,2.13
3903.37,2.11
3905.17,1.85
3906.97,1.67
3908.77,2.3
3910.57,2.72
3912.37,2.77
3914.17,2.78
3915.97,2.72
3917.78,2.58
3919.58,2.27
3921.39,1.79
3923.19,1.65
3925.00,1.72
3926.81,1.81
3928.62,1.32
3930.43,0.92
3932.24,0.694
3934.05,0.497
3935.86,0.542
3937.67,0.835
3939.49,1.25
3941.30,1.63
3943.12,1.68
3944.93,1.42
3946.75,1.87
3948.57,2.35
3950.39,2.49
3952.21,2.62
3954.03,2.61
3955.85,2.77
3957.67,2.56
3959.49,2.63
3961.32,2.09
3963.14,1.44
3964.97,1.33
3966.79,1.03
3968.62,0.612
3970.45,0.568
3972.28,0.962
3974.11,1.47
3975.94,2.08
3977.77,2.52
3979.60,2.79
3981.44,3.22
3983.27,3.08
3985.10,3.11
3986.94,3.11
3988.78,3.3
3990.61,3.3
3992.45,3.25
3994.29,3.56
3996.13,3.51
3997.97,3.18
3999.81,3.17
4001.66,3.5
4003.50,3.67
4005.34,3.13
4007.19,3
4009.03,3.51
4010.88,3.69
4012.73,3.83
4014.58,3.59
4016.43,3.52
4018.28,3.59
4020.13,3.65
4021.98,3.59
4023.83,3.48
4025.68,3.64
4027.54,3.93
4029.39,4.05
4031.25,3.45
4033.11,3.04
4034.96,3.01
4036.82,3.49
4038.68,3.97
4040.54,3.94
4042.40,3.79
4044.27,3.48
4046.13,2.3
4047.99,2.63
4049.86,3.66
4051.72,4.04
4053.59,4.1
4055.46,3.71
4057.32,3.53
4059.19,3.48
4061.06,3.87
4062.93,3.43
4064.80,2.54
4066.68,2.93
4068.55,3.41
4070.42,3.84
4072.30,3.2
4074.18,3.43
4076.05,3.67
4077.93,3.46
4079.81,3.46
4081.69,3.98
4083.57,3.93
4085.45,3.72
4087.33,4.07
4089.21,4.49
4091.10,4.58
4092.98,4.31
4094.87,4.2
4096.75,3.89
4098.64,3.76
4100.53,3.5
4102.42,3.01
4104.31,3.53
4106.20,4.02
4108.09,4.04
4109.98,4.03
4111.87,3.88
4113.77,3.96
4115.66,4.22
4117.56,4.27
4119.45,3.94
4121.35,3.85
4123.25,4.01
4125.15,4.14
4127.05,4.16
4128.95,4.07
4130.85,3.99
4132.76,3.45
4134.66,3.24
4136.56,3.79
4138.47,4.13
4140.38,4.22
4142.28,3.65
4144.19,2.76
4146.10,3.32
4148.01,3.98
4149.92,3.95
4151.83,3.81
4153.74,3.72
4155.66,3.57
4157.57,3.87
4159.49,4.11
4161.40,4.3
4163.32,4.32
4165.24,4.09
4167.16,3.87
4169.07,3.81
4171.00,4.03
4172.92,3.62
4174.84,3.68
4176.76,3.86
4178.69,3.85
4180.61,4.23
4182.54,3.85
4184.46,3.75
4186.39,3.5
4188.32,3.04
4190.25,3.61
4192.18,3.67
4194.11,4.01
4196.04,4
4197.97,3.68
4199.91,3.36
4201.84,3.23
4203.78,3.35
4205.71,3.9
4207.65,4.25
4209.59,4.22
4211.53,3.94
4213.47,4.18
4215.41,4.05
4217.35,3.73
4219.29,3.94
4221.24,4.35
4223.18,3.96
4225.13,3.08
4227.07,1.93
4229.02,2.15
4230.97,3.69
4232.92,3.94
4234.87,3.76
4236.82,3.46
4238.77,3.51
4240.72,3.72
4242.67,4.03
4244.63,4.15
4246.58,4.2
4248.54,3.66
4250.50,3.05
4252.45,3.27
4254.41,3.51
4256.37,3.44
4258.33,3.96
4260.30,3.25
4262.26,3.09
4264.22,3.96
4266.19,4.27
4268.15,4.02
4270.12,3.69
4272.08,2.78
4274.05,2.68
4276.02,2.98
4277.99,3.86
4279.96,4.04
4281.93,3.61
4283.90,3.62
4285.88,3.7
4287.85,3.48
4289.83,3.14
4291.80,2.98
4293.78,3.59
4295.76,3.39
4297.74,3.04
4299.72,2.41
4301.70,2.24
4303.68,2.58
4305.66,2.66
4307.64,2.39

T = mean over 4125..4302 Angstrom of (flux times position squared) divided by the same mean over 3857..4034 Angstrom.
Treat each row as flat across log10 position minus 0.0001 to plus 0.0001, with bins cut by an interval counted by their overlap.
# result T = 1.8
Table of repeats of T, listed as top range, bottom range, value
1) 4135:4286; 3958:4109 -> 1.23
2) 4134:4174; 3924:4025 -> 1.72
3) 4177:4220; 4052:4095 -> 1.09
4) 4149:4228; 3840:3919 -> 2.11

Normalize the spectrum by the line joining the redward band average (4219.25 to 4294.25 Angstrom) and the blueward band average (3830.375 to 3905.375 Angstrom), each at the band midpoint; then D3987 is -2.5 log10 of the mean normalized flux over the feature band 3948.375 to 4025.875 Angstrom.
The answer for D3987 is -0.16 mag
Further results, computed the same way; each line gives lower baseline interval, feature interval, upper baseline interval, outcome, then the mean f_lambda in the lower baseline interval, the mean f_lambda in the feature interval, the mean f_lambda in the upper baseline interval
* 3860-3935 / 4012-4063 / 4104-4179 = -0.16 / 1.98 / 3.57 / 3.88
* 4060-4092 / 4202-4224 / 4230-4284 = -0.10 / 3.65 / 3.96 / 3.61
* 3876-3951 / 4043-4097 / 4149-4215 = -0.20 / 1.89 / 3.63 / 3.83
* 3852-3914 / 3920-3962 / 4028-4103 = 0.43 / 2.08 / 1.73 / 3.61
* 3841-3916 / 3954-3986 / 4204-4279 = 0.21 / 2.09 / 2.03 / 3.62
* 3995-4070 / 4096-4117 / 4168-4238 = -0.07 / 3.48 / 3.81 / 3.68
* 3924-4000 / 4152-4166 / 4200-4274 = -0.24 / 2.06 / 3.98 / 3.62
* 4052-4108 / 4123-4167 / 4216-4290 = -0.06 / 3.7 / 3.85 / 3.55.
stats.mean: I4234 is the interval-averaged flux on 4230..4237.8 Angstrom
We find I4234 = 3.71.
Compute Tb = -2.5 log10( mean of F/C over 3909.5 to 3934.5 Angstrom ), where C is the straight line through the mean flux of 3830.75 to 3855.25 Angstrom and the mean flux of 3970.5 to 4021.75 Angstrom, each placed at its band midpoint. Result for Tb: 0.23 mag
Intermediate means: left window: 1.63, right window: 3.09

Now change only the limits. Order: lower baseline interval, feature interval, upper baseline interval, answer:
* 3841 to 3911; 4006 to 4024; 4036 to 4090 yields -0.12 mag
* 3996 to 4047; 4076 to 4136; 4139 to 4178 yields -0.06 mag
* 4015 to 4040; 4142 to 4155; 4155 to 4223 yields 0.06 mag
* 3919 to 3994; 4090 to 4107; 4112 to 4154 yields -0.12 mag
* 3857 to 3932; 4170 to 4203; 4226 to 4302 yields -0.18 mag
